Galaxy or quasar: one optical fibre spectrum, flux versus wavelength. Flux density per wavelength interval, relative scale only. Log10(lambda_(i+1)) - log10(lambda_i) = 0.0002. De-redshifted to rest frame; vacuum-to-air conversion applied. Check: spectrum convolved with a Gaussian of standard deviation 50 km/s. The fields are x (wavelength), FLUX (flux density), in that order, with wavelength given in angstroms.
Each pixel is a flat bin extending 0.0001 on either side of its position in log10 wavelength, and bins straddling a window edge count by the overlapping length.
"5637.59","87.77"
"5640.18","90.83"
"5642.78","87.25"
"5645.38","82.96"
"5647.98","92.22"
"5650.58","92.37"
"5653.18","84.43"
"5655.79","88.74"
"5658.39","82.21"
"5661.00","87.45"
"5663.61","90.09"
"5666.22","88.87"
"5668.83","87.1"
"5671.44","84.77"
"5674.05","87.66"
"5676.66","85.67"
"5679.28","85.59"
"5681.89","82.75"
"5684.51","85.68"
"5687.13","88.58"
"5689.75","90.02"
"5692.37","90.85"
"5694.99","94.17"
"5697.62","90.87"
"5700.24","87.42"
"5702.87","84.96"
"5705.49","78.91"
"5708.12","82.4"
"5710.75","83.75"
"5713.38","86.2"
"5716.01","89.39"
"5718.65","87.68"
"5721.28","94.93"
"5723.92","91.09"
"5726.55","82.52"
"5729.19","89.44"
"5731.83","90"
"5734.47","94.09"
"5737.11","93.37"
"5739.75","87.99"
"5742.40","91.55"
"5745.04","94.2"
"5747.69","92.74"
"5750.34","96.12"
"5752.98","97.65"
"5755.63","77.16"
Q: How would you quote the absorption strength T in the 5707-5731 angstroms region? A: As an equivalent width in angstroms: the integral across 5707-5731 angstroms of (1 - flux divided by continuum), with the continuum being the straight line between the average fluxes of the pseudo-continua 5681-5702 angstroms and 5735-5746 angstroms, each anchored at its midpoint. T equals 0.8 angstroms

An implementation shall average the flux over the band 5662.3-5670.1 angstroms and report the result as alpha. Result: 88.7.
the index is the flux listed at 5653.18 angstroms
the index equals 84.43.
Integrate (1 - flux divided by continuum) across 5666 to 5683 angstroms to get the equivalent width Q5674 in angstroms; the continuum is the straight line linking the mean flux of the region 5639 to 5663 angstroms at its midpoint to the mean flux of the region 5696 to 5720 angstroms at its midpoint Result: 0.2 angstroms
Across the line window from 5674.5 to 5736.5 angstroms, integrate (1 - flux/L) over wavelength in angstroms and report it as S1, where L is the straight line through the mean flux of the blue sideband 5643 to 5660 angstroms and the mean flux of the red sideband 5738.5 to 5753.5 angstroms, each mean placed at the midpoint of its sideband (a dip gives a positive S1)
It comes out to 1.9 angstroms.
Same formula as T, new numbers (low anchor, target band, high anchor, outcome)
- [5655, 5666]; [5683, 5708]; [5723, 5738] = 0.3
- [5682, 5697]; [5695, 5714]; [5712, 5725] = 0.9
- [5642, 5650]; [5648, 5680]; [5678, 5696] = 0.3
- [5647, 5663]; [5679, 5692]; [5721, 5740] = 0.3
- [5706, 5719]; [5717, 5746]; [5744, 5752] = -0.1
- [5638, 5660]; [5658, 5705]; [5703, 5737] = 0.1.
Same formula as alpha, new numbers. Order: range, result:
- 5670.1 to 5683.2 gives 85.3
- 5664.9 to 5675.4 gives 87.1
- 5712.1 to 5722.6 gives 89.5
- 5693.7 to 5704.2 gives 89.3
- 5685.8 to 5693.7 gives 89.8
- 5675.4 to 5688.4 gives 85.6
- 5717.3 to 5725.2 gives 91.1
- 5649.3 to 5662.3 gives 87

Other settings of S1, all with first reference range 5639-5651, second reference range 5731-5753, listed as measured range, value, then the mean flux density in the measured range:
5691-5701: 0.0 angstroms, 91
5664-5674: 0.3 angstroms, 87.3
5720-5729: 0.3 angstroms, 89.5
